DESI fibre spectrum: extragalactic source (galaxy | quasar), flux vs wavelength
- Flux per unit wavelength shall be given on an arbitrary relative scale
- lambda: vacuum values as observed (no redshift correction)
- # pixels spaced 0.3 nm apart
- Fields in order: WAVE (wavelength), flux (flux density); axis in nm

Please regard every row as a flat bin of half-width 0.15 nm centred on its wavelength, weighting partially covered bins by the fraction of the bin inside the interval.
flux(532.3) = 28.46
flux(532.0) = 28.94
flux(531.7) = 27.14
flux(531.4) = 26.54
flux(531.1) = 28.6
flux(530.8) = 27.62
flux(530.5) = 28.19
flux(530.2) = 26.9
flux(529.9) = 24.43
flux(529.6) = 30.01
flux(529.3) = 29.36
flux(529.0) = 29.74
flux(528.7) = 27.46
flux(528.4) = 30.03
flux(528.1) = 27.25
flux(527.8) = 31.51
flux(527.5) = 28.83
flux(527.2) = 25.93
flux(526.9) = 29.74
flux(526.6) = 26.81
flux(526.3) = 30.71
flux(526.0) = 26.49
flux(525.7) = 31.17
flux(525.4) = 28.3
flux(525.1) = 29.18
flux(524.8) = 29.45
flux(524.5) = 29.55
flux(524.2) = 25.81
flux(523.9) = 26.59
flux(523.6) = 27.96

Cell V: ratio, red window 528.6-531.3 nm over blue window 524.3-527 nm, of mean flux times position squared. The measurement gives 0.98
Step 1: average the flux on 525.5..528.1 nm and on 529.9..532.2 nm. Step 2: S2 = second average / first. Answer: 0.96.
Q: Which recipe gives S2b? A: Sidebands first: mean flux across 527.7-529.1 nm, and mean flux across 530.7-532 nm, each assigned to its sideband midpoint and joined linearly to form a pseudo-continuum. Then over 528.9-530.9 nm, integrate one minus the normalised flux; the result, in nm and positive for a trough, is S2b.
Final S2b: 0.03 nm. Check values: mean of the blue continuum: 29.1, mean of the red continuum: 27.6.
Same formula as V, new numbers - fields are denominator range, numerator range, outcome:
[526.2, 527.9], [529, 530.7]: 0.98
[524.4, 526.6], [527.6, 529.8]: 1.02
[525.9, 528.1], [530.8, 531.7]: 0.98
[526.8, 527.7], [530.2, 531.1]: 1.00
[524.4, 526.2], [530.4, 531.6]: 0.97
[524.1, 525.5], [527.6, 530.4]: 1.01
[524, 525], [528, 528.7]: 1.02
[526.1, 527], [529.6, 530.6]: 0.94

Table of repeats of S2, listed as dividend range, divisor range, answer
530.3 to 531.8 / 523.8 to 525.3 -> 0.98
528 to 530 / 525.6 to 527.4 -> 1.00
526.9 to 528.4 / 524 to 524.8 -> 1.03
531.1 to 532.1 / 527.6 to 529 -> 0.95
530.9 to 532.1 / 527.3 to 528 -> 0.94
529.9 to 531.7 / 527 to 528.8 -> 0.95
